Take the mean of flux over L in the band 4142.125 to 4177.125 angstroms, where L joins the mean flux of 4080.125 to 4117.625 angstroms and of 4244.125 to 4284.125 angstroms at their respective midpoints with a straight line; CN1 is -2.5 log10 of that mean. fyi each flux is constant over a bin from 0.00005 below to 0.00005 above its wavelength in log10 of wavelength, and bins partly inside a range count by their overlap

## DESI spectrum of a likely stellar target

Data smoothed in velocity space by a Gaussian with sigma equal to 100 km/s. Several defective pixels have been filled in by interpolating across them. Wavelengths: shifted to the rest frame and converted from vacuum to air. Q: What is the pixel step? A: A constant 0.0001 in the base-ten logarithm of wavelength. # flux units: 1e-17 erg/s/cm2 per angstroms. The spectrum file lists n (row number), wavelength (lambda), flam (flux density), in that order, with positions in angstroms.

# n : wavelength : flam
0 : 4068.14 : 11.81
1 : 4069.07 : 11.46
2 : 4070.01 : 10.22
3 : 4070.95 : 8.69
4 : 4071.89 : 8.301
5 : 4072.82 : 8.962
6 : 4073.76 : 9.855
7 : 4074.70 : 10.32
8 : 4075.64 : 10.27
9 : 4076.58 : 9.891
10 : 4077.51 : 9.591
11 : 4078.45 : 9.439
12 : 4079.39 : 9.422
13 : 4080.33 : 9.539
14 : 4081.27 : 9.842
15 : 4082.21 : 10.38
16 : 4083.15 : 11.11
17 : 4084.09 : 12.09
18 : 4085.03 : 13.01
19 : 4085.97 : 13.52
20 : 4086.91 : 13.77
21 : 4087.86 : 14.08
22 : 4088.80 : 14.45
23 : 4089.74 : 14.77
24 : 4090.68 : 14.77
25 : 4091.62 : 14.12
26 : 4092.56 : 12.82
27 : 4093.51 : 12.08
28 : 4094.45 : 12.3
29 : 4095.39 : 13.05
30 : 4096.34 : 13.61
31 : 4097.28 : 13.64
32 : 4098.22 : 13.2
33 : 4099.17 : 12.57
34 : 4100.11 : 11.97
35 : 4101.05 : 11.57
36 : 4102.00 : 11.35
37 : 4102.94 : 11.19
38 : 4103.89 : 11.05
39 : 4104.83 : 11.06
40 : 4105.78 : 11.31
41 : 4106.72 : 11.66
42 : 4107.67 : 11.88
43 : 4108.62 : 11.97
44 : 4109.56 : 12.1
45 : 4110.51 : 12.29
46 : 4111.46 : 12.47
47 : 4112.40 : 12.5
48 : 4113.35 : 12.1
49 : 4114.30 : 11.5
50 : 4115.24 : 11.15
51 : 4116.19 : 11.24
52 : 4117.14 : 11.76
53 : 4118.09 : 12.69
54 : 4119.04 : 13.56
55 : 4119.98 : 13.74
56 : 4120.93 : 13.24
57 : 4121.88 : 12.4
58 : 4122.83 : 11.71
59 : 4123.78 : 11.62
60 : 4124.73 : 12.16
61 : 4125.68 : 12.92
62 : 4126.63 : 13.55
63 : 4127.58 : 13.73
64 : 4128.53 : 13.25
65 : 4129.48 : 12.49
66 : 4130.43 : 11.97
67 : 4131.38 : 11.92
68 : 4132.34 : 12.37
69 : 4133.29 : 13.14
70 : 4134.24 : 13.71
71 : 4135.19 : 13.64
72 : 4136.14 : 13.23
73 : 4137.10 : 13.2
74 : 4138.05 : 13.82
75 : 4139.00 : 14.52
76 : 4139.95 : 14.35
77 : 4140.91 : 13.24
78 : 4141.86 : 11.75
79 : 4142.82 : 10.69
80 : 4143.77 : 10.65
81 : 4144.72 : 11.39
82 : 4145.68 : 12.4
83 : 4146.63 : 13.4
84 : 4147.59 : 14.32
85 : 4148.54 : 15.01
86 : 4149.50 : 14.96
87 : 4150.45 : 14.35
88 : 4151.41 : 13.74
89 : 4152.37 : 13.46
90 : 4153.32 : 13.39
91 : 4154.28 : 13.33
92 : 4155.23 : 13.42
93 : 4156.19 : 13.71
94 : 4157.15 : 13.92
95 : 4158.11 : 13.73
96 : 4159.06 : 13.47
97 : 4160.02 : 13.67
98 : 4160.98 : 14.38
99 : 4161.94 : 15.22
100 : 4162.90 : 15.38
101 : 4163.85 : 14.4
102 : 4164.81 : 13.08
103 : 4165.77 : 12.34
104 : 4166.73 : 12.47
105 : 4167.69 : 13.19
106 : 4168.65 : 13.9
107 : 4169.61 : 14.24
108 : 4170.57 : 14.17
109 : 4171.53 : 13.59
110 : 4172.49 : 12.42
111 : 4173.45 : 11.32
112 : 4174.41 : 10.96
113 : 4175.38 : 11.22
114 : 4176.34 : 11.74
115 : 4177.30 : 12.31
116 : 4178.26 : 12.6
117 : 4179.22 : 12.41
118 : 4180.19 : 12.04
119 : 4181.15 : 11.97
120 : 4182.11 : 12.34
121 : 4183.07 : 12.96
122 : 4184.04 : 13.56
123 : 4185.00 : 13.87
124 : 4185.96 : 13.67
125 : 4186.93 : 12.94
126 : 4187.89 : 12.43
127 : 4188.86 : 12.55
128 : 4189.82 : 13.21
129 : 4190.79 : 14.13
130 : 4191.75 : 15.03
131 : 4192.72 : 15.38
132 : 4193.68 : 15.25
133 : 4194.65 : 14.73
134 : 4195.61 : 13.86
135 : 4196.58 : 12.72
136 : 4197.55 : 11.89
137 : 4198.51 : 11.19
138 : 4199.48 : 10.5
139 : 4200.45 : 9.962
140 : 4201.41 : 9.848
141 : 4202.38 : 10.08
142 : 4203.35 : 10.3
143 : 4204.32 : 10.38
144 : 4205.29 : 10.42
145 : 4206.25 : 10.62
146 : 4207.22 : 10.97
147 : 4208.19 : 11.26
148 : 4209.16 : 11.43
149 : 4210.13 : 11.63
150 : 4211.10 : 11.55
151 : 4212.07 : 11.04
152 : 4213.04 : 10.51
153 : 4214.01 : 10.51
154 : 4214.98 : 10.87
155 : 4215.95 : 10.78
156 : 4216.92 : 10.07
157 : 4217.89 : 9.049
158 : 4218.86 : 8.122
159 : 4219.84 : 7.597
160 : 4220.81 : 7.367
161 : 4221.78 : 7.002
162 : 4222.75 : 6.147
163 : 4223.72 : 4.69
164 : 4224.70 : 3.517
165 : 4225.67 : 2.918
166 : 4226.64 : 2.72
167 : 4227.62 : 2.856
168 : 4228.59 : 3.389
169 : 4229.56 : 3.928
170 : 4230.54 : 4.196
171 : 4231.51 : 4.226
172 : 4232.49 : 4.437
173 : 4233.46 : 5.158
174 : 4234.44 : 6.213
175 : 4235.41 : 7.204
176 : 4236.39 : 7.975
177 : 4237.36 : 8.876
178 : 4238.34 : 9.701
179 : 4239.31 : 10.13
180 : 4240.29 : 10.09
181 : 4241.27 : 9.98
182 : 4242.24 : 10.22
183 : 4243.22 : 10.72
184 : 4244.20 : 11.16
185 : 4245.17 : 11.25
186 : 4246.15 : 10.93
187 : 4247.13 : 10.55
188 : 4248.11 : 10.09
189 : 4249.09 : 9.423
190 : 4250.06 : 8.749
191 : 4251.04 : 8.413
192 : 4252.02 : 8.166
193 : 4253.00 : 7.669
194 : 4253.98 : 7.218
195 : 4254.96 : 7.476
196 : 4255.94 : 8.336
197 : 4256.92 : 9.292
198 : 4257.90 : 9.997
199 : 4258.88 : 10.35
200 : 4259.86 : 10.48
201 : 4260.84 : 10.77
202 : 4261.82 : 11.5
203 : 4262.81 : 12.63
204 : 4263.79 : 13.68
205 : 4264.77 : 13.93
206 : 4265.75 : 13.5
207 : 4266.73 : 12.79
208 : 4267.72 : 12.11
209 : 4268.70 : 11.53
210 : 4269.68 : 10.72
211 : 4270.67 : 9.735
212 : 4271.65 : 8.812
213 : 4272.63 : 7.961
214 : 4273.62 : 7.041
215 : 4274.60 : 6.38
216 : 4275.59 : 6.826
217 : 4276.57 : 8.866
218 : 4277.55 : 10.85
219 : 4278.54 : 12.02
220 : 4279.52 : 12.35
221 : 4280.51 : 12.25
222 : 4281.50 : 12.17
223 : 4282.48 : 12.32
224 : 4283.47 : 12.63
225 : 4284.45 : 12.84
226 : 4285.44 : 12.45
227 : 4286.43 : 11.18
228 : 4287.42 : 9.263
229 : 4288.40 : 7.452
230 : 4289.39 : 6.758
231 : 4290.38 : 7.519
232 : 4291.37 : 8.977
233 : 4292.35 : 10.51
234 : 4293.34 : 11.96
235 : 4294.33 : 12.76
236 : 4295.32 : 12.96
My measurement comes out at -0.15 mag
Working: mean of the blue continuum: 12.3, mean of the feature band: 13.2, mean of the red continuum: 10.3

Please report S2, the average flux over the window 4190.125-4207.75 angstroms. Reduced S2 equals 12.1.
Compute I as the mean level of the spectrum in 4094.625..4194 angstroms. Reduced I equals 12.9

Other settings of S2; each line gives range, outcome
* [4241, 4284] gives 10.3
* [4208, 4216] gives 11.1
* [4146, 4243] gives 11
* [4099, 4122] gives 12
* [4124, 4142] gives 13.1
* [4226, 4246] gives 7.26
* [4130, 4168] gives 13.4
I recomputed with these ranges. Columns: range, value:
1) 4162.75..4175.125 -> 13.1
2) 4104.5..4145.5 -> 12.5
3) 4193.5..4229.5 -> 9.28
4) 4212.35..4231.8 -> 6.59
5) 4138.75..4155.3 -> 13.2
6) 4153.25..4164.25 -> 14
